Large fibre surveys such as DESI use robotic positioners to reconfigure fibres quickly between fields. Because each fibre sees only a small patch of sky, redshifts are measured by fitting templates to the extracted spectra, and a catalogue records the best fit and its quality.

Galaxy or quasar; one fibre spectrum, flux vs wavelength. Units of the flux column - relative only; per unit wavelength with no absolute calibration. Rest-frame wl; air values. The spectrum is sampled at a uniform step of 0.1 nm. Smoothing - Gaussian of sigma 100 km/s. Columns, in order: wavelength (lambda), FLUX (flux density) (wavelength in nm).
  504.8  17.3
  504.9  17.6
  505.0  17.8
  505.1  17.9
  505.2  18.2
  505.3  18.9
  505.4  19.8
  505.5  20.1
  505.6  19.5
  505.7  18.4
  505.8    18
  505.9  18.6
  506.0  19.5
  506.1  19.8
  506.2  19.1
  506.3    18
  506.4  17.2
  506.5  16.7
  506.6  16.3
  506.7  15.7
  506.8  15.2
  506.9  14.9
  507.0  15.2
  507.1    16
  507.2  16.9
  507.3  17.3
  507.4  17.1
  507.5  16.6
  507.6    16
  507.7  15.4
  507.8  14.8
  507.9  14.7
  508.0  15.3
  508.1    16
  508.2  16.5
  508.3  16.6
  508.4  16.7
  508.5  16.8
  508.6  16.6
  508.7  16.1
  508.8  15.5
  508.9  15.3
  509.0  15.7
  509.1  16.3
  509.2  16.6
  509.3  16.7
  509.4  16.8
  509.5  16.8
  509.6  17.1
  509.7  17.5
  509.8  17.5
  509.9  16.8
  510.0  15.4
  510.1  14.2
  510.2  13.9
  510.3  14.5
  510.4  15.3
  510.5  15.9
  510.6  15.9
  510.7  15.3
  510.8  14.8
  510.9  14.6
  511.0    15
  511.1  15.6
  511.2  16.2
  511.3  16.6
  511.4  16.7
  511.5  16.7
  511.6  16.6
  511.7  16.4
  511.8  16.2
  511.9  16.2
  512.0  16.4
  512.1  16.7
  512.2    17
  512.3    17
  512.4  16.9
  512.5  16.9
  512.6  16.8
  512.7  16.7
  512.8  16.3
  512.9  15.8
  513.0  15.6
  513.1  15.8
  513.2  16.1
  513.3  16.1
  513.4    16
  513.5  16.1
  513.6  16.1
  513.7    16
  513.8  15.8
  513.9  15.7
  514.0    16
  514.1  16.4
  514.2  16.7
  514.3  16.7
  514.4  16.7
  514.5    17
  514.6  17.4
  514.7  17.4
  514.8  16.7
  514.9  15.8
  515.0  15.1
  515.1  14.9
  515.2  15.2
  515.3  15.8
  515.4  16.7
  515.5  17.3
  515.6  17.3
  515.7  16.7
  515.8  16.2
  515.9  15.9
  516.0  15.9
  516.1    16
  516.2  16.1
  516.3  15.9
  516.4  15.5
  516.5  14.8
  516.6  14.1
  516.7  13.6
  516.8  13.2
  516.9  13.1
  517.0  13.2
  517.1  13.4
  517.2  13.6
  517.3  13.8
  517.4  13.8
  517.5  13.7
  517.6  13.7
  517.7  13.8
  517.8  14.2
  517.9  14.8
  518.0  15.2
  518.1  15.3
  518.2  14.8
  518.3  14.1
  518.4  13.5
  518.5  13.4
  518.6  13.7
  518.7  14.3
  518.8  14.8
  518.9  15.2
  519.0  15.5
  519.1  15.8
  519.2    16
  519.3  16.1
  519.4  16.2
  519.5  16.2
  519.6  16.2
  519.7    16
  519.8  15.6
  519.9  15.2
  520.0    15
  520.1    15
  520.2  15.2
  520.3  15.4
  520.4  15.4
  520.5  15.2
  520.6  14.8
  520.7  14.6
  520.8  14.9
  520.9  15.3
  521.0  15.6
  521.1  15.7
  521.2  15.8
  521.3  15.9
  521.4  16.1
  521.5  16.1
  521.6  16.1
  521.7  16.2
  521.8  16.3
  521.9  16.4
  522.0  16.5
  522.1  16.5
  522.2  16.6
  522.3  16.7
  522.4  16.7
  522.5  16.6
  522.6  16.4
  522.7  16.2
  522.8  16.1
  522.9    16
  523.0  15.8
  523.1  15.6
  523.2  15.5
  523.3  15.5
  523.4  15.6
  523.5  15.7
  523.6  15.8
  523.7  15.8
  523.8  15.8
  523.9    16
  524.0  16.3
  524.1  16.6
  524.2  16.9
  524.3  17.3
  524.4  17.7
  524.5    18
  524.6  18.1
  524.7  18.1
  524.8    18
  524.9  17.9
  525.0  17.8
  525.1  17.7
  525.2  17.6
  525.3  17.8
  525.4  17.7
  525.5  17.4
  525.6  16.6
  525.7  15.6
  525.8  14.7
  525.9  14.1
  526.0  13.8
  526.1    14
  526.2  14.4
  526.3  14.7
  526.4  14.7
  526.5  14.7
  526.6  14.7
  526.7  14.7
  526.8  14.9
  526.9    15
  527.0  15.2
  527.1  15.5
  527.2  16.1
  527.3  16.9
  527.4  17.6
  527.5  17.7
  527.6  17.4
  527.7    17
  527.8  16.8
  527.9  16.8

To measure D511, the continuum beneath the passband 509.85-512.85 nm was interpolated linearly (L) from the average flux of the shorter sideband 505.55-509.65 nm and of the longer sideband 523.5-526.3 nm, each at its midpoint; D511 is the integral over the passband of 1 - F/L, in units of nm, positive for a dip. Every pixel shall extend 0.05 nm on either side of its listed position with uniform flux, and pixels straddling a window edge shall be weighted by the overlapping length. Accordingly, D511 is 0.12 nm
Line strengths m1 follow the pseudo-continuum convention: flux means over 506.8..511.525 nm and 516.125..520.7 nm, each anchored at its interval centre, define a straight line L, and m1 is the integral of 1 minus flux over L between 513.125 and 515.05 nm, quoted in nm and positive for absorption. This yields -0.12 nm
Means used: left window 16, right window 14.7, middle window 16.3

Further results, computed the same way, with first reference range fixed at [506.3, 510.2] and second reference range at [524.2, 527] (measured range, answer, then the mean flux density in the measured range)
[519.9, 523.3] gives 0.08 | 15.8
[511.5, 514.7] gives -0.05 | 16.4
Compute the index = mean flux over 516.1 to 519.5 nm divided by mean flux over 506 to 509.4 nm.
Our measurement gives 0.89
